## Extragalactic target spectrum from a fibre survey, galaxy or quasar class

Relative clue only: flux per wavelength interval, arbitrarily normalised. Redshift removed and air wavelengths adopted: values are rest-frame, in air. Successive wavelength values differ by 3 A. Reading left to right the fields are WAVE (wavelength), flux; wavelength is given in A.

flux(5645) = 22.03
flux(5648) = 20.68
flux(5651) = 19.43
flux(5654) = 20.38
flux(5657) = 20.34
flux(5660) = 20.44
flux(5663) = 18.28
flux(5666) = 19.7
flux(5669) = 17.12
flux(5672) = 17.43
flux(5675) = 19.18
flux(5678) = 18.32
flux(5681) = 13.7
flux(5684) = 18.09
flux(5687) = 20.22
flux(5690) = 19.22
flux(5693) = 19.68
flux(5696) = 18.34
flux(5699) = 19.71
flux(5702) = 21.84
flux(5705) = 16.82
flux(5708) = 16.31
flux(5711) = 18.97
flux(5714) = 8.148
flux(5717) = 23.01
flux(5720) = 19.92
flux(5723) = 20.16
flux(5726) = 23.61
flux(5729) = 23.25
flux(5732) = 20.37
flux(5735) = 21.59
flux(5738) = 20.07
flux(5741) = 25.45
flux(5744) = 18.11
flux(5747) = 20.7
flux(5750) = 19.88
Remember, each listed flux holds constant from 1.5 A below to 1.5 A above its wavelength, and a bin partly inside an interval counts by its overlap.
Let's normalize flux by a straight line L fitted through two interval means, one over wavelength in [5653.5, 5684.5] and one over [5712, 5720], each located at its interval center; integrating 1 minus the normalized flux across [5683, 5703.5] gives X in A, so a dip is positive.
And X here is -2.5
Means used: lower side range 18.4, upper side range 16.6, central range 19.6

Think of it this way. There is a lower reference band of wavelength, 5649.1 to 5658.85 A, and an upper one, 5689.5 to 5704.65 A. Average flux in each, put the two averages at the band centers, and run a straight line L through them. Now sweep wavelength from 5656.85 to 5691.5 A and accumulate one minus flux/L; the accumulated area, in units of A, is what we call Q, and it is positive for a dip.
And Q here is 2.5 A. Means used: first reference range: 20.1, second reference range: 19.6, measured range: 18.4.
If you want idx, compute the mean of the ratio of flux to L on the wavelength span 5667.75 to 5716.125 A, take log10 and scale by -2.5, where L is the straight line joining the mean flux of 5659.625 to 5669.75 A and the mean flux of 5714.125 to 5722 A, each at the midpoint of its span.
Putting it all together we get 0.07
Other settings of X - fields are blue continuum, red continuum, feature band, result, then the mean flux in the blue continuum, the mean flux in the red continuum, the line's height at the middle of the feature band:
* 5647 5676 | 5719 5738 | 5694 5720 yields 3.4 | 19.3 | 21.4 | 20.7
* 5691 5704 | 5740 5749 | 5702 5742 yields 1.3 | 19.7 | 21.1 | 20.5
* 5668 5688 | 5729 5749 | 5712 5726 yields 1.1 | 17.7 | 21.2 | 20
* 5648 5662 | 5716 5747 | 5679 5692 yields 1.7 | 20.1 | 21.5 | 20.7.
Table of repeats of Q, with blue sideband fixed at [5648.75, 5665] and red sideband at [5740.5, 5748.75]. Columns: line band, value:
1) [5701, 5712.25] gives 1.2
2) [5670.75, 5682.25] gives 1.6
